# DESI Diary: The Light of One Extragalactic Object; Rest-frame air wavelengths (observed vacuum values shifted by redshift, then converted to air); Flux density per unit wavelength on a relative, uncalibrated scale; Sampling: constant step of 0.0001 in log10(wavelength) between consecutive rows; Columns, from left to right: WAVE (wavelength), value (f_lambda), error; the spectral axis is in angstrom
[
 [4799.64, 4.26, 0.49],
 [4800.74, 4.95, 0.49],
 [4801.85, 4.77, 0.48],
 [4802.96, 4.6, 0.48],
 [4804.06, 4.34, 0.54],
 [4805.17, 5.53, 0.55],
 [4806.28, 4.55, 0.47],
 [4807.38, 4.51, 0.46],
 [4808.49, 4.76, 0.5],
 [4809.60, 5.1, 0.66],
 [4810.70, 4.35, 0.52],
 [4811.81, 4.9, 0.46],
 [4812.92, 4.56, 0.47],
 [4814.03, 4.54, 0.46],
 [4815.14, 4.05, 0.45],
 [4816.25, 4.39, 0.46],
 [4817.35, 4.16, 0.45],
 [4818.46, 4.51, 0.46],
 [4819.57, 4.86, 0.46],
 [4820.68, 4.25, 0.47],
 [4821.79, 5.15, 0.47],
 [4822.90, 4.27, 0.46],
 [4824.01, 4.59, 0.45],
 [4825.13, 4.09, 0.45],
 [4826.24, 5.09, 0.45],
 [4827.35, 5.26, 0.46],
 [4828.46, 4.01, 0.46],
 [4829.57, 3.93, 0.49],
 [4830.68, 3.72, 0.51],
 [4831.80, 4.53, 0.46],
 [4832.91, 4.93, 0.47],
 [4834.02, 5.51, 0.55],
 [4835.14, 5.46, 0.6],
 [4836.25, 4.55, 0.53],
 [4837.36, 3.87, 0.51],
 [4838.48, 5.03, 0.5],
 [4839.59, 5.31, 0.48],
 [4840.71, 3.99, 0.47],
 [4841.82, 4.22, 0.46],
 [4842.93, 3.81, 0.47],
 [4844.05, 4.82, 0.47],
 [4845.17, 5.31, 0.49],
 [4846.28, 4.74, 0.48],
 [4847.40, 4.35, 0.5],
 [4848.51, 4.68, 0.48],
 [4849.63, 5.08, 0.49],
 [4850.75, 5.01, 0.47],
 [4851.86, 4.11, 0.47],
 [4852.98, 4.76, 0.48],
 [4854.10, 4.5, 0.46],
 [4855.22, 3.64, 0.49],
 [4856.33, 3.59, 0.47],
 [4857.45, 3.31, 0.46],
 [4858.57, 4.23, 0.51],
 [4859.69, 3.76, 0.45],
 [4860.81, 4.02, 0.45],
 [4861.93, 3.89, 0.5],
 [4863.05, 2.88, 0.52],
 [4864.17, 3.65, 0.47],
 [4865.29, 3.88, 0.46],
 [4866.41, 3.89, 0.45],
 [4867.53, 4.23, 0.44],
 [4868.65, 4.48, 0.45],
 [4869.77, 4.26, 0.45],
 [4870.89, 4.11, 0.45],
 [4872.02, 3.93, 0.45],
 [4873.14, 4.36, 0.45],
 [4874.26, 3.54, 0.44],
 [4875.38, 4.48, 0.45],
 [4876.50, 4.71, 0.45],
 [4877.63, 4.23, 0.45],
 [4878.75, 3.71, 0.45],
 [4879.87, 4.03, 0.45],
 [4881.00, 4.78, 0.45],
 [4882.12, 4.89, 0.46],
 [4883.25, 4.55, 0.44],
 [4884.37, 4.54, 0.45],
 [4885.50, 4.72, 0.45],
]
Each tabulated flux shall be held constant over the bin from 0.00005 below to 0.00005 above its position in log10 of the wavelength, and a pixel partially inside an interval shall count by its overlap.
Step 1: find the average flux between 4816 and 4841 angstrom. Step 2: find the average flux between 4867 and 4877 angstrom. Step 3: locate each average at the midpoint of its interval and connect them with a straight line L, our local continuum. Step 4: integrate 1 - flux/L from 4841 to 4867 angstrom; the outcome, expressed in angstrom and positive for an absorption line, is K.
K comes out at 1.2 angstrom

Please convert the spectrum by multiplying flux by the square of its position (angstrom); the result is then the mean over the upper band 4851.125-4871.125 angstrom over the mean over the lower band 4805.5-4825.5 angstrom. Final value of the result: 0.9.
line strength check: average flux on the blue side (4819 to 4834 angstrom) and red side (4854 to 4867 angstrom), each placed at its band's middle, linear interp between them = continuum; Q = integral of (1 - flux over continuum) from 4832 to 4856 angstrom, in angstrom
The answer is -2.9 angstrom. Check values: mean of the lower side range 4.55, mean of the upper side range 3.75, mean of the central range 4.64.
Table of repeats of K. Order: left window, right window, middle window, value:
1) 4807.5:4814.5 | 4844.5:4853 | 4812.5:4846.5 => 1.1 angstrom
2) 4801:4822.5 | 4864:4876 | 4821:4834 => -0.2 angstrom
